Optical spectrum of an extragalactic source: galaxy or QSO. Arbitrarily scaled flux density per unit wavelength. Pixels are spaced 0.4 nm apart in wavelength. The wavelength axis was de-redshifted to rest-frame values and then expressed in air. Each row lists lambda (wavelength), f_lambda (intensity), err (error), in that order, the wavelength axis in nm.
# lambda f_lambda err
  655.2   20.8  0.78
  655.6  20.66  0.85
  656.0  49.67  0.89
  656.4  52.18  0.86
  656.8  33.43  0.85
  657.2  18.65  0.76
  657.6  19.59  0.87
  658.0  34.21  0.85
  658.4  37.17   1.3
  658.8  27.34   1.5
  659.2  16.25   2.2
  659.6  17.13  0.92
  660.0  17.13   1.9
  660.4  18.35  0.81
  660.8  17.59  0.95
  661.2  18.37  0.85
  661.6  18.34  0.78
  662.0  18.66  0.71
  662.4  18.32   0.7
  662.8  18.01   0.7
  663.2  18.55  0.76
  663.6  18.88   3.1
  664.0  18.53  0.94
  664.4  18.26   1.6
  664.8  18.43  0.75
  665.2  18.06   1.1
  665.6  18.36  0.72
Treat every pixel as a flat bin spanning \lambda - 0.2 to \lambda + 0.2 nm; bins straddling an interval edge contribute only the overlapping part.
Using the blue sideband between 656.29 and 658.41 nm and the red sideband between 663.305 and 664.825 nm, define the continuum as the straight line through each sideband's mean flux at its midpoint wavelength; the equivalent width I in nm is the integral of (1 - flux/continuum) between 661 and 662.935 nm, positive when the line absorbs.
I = 0.354 nm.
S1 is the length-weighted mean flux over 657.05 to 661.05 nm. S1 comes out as 22.3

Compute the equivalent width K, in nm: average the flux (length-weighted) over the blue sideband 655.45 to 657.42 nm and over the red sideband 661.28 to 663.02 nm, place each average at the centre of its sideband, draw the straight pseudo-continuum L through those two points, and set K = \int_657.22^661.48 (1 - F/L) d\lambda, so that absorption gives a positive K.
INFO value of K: 0.734 nm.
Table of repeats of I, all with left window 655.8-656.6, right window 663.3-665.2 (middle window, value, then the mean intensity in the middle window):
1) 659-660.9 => 0.977 nm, 17.3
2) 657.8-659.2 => 0.379 nm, 30.5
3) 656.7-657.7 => 0.504 nm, 23.4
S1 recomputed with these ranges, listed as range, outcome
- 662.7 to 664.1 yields 18.5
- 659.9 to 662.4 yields 18.1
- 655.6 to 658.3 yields 33.7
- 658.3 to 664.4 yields 19.6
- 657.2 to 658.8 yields 28.5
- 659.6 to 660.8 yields 17.6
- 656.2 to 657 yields 42.8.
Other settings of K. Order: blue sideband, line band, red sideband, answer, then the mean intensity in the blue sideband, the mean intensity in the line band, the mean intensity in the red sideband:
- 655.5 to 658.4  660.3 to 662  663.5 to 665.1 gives 0.45 nm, 33.4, 18.2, 18.5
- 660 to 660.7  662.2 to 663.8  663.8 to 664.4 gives -0.01 nm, 17.9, 18.4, 18.4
